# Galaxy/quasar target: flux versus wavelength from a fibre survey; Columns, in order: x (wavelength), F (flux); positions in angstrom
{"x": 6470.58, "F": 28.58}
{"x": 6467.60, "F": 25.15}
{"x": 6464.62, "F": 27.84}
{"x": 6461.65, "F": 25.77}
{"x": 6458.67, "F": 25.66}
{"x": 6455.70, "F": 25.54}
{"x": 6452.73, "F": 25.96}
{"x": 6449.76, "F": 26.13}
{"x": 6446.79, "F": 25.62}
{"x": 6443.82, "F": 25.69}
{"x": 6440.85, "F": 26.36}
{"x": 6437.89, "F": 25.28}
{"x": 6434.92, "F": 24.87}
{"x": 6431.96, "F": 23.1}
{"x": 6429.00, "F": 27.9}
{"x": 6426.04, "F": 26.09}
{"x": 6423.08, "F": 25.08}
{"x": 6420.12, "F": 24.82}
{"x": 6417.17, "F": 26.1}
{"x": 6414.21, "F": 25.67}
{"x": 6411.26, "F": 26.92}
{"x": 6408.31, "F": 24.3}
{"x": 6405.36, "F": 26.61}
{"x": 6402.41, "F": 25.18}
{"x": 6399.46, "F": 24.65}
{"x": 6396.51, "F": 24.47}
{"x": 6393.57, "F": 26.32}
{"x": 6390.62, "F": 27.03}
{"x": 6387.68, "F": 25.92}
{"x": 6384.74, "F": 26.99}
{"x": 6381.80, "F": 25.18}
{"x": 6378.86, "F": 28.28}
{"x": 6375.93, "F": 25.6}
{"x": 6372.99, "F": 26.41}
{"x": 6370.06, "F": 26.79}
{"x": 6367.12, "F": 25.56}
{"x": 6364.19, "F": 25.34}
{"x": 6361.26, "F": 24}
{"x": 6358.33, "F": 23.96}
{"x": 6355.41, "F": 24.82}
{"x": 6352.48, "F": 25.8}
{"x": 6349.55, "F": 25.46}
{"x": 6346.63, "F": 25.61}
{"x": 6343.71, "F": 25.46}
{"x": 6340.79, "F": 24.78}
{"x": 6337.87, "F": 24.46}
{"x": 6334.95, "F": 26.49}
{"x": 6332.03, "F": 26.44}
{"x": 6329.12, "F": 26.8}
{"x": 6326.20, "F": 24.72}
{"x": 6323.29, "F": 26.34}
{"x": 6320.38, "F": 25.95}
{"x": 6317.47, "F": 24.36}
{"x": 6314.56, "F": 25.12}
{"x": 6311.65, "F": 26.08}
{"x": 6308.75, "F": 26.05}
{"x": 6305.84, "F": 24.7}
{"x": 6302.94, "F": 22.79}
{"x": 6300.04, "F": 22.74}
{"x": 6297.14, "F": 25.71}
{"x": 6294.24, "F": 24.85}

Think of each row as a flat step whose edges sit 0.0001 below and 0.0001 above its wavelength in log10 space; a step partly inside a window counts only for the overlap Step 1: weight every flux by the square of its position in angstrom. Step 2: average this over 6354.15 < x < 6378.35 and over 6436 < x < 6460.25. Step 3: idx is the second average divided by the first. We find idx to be 1.04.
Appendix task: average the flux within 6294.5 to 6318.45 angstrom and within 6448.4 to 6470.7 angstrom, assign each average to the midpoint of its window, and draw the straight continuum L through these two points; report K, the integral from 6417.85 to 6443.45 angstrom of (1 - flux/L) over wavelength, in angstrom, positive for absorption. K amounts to 0.4 angstrom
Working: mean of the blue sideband 24.7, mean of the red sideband 26.2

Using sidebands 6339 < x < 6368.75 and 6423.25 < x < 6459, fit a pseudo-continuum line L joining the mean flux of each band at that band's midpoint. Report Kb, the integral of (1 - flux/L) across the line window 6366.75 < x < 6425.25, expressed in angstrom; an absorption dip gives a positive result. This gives -1.25 angstrom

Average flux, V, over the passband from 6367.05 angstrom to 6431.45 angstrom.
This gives 26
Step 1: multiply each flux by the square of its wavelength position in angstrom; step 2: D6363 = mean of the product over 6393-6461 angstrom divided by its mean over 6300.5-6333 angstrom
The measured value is 1.0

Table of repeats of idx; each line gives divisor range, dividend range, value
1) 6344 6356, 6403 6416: 1.03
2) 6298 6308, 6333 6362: 1.07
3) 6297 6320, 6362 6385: 1.08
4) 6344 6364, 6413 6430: 1.06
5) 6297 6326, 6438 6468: 1.09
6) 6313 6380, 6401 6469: 1.03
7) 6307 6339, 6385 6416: 1.03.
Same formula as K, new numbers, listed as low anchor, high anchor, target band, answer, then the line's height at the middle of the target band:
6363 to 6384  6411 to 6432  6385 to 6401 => 0.2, 26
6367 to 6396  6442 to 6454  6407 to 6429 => 0.3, 26.1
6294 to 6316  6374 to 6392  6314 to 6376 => 0.4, 25.6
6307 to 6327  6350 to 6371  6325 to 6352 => -0.3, 25.3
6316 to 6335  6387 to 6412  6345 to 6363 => 0.6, 25.8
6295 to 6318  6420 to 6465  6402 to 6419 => -0.2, 25.5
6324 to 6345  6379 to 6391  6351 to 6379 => 0.6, 26.1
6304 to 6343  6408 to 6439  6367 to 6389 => -0.8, 25.5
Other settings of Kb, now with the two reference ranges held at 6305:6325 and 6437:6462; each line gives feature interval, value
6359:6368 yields 0.28 angstrom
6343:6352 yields 0.02 angstrom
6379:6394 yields -0.46 angstrom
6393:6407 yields 0.17 angstrom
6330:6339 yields -0.12 angstrom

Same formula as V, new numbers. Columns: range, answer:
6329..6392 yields 25.8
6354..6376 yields 25.3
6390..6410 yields 25.5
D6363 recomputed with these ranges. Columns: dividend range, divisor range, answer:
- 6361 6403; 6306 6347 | 1.03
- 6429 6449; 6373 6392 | 0.98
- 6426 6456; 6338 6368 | 1.05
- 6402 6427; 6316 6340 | 1.03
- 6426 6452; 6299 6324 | 1.07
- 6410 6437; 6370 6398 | 0.99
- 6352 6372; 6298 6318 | 1.04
